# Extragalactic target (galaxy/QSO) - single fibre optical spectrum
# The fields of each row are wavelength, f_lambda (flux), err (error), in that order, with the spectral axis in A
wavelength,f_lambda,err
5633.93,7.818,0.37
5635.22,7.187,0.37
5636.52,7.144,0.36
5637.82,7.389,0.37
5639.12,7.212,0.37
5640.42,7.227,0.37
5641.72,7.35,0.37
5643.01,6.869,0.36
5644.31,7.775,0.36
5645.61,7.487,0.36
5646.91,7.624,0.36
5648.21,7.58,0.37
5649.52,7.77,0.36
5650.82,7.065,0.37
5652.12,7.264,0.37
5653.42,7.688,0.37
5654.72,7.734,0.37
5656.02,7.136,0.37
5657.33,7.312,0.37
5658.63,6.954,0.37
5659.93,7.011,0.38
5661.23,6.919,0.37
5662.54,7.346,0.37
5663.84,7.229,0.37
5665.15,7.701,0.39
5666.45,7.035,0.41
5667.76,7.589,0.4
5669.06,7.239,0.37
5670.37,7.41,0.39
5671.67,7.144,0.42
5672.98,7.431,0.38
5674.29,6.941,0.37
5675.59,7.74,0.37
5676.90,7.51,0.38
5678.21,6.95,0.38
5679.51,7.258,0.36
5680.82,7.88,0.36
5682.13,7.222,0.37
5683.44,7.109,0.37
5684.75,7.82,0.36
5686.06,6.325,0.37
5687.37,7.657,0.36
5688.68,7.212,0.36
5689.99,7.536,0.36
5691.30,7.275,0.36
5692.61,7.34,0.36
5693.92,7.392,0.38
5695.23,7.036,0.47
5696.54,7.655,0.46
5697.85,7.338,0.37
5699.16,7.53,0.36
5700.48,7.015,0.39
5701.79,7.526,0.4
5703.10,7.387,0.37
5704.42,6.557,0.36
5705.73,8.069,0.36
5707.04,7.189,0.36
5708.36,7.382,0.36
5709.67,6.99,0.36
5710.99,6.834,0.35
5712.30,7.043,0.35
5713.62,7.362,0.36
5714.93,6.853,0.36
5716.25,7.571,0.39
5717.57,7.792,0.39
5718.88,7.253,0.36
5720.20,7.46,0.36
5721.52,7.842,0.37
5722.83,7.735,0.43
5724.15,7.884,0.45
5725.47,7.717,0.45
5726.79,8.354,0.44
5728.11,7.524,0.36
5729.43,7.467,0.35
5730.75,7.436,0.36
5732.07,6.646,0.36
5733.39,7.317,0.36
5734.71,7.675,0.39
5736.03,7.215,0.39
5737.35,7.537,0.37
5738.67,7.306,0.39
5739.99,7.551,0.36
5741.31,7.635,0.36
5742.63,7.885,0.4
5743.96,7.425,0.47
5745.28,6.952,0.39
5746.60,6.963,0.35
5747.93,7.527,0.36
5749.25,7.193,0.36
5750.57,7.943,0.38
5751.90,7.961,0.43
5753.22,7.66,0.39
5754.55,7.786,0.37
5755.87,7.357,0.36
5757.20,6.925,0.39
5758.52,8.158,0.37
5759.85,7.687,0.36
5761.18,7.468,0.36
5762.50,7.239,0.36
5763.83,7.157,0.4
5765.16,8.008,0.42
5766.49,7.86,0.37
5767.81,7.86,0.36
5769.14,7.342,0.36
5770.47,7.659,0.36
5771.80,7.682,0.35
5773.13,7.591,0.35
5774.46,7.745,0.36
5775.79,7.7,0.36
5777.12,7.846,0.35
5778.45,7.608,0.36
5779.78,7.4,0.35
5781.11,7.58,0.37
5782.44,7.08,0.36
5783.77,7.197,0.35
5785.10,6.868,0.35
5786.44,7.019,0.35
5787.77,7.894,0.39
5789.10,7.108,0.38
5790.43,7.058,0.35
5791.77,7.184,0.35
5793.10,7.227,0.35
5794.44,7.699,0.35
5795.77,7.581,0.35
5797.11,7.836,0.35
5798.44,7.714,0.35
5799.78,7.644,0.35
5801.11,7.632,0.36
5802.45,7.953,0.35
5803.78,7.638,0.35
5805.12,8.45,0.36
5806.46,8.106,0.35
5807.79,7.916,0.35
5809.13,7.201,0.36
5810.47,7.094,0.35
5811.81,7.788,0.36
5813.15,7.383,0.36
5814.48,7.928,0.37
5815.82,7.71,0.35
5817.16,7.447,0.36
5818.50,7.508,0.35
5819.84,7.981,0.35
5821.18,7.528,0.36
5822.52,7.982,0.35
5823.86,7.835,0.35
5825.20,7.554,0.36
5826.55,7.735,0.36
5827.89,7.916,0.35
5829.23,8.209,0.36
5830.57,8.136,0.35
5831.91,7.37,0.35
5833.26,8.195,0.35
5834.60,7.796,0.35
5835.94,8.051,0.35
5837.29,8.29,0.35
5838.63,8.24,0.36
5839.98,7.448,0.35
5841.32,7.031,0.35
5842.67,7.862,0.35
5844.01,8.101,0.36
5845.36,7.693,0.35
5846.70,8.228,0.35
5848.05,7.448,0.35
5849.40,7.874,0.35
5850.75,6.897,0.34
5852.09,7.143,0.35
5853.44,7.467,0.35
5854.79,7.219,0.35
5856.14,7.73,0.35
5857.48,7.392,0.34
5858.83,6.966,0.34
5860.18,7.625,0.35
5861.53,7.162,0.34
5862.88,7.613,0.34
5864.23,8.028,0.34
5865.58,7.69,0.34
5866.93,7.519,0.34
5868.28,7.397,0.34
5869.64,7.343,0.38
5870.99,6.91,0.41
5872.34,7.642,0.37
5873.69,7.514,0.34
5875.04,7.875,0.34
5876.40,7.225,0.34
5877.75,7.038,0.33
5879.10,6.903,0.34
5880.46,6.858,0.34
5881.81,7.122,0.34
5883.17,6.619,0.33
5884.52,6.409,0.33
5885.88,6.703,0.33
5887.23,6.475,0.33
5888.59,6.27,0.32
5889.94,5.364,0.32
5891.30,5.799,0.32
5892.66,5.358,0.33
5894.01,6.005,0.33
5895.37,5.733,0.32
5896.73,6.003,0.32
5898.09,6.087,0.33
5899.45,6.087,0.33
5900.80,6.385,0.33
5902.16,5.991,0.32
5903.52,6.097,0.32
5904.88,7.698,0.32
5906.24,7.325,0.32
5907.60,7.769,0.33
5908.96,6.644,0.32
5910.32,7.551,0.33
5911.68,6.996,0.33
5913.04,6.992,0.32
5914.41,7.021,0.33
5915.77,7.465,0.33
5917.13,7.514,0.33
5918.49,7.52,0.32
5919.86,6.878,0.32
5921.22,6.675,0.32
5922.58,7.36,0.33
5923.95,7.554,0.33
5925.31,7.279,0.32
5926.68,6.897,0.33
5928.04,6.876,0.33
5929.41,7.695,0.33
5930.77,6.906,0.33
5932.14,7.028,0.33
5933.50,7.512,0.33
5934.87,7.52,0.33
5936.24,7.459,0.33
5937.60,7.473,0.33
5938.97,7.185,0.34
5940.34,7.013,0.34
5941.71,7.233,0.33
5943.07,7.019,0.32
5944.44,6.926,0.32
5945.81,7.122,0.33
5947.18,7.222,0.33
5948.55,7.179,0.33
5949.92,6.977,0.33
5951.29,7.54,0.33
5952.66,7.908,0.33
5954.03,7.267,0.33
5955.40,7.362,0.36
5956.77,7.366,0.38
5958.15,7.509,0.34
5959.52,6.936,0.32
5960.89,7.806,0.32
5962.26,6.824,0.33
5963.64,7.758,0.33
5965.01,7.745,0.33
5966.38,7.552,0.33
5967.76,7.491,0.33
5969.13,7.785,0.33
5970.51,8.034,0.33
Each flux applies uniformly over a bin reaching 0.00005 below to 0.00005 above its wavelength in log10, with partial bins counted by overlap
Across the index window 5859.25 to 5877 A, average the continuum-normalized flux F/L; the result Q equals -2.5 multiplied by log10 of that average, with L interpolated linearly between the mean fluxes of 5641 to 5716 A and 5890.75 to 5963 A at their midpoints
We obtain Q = -0.06 mag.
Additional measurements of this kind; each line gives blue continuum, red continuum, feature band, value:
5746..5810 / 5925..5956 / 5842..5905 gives 0.06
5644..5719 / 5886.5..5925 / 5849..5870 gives -0.10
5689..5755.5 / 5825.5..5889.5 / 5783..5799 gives 0.01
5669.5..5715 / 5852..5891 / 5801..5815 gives -0.08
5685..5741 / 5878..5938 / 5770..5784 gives -0.05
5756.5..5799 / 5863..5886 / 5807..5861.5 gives -0.05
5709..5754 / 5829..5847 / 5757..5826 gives 0.02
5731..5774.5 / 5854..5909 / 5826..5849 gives -0.11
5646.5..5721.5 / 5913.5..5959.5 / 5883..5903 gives 0.19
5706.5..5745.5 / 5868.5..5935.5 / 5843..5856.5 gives -0.08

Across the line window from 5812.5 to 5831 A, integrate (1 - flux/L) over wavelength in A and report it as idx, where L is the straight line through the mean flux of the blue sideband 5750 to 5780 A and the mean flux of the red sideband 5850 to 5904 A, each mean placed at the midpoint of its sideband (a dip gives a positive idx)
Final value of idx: -1.4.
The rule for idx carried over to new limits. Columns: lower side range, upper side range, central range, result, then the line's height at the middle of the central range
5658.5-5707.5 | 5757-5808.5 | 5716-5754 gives -0.4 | 7.45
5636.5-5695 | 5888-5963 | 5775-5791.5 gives -0.4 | 7.17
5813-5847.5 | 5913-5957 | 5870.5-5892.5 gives 2.3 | 7.54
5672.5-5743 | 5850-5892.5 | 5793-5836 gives -3.4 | 7.18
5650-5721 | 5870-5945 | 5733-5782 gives -2.6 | 7.17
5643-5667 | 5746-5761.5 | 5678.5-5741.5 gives 0.7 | 7.47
